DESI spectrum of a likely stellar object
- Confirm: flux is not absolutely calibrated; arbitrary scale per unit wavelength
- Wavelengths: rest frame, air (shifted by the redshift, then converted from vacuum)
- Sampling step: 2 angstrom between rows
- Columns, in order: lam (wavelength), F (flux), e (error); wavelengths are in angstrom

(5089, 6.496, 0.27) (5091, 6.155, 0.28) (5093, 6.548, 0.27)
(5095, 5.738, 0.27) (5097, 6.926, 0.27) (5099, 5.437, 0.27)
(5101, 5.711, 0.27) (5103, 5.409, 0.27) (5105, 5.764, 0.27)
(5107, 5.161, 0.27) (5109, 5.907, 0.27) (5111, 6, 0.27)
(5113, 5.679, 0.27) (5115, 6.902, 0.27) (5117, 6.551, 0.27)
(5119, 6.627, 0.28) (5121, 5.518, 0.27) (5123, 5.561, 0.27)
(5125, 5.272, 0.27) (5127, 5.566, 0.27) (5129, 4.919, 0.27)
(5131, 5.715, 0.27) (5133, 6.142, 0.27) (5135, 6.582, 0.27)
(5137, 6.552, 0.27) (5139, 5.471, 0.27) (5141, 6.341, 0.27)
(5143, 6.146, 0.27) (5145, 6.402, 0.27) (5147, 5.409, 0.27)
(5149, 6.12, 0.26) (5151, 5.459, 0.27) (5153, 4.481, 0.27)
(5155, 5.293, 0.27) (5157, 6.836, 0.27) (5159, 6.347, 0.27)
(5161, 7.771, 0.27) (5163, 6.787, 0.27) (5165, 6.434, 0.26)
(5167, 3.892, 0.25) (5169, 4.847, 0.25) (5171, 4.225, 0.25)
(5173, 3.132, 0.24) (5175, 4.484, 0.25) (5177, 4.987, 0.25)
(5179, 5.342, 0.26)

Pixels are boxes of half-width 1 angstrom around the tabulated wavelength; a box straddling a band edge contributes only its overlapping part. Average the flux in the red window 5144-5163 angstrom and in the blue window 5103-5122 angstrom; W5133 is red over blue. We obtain 1.0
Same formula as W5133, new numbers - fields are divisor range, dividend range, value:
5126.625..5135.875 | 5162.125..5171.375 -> 0.91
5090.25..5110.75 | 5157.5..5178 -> 0.91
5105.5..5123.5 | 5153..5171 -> 0.97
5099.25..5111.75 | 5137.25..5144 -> 1.07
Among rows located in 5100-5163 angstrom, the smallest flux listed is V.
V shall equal 4.481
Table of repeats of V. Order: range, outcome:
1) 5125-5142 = 4.919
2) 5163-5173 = 3.132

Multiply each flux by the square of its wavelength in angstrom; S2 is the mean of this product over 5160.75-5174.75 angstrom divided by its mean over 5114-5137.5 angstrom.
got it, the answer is 0.87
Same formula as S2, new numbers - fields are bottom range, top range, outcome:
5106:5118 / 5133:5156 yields 0.98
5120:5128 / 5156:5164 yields 1.28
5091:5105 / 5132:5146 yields 1.06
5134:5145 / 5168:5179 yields 0.72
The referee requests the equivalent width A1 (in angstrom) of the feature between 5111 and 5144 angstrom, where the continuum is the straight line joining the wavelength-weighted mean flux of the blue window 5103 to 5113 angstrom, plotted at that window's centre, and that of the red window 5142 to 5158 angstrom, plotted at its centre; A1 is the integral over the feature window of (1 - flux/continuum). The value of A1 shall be -1.5 angstrom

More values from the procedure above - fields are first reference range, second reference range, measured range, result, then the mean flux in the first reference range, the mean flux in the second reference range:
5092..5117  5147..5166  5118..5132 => 1.0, 5.96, 6.13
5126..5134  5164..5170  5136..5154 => -1.5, 5.59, 5.06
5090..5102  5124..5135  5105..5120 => -0.6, 6.09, 5.62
